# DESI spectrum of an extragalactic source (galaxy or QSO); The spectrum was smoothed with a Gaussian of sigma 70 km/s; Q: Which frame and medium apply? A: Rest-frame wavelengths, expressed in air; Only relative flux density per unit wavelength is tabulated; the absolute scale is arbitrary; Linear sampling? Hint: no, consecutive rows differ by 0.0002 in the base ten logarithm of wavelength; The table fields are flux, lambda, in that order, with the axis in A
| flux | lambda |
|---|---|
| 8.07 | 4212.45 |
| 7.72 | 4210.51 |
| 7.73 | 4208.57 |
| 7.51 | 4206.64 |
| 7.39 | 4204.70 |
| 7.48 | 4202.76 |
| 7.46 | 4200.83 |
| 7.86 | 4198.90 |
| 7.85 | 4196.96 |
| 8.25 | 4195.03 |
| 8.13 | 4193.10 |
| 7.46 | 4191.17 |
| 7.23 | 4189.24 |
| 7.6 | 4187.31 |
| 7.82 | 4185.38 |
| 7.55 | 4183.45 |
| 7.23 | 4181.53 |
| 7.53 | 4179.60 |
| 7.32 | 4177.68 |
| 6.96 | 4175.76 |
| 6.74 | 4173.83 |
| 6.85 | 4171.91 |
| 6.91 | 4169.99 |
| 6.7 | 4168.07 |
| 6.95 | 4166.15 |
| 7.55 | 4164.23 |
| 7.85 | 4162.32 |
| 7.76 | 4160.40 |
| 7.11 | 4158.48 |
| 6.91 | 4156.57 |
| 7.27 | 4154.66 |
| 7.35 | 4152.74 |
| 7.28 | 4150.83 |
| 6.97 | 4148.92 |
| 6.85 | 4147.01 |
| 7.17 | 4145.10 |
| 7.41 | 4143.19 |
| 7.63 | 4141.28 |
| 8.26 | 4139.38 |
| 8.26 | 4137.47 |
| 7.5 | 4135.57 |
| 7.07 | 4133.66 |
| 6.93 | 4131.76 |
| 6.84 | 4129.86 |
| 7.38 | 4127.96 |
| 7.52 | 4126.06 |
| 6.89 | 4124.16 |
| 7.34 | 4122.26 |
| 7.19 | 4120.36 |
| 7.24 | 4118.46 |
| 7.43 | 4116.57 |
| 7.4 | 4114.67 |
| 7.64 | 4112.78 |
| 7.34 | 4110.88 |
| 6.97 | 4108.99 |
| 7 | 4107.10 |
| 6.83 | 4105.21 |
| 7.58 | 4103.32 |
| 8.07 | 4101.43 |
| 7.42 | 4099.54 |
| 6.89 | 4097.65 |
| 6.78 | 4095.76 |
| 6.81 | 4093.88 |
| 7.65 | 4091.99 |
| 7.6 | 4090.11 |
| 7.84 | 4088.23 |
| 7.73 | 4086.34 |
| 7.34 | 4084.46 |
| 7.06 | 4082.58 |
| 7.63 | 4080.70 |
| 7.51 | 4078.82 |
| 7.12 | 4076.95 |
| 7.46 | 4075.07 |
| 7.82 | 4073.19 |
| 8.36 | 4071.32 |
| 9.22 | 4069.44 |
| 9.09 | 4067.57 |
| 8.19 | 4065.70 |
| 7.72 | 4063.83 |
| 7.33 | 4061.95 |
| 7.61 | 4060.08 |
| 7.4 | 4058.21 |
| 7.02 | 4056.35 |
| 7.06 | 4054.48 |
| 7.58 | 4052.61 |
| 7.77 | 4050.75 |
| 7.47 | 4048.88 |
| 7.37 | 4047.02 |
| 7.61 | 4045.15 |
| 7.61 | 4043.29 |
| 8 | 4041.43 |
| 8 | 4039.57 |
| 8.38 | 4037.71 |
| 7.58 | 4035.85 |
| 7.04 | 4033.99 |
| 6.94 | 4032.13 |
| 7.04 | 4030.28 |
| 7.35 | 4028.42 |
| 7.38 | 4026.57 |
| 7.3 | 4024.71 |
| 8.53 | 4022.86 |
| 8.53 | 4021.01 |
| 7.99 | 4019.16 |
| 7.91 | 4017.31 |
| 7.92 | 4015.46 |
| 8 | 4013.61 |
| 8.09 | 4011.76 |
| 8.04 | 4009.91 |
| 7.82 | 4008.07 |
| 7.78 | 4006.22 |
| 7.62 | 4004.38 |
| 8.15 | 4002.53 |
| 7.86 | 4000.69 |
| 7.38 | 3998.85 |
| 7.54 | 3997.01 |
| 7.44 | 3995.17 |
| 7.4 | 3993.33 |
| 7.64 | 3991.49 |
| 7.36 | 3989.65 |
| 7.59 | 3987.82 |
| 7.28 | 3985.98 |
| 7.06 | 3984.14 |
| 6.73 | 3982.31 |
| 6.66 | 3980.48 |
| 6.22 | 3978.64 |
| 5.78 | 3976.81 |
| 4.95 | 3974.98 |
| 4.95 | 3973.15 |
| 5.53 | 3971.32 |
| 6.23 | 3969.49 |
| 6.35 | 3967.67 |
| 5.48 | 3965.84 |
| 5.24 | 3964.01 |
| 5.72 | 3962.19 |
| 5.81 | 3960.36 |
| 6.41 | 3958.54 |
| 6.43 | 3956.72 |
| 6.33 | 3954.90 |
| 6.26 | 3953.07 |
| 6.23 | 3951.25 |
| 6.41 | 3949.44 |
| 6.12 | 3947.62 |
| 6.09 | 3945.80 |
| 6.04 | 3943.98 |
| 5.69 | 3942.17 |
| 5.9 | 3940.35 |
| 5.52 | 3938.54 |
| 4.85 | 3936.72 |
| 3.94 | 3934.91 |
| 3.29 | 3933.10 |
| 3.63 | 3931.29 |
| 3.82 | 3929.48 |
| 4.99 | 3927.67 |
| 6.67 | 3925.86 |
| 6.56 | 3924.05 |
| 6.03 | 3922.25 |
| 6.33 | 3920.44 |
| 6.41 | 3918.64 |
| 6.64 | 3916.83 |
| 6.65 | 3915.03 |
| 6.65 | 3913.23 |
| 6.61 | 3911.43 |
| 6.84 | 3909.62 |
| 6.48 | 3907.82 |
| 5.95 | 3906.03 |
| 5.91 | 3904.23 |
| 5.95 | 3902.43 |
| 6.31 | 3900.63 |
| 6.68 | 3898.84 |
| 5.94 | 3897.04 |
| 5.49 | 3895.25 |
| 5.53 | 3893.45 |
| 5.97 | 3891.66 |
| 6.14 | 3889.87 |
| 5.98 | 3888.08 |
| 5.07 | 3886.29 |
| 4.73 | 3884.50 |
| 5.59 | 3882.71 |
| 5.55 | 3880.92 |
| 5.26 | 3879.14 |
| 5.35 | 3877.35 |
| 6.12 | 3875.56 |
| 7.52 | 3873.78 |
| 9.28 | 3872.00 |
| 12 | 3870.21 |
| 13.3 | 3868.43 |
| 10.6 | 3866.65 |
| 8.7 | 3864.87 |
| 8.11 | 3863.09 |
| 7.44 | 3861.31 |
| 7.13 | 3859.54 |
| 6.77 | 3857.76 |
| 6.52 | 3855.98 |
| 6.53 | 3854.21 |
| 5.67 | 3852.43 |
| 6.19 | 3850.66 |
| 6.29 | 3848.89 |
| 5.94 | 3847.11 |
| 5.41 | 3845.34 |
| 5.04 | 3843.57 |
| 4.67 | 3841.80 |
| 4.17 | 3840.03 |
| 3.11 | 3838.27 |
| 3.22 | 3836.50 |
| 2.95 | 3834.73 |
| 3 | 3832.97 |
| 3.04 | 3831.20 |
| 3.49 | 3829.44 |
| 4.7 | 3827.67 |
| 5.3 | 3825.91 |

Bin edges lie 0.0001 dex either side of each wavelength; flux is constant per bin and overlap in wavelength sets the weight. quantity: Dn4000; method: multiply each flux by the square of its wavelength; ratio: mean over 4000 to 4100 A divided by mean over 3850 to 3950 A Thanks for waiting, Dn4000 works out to 1.3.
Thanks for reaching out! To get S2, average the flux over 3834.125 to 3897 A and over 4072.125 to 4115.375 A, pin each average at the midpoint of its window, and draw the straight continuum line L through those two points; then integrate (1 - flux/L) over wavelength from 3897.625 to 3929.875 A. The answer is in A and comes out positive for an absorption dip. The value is 1.8 A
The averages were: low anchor 6.39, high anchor 7.37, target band 6.23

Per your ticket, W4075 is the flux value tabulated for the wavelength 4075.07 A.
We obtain 7.46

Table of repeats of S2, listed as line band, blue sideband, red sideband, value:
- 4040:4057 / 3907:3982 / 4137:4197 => -2.5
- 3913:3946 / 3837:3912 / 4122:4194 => 5.6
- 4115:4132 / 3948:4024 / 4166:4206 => 0.1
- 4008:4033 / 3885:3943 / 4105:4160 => -4.9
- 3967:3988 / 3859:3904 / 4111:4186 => 2.6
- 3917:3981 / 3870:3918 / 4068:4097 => 9.5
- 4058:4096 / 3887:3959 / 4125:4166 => -4.4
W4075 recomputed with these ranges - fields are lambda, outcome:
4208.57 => 7.73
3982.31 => 6.73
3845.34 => 5.41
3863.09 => 8.11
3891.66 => 5.97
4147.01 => 6.85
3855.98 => 6.52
